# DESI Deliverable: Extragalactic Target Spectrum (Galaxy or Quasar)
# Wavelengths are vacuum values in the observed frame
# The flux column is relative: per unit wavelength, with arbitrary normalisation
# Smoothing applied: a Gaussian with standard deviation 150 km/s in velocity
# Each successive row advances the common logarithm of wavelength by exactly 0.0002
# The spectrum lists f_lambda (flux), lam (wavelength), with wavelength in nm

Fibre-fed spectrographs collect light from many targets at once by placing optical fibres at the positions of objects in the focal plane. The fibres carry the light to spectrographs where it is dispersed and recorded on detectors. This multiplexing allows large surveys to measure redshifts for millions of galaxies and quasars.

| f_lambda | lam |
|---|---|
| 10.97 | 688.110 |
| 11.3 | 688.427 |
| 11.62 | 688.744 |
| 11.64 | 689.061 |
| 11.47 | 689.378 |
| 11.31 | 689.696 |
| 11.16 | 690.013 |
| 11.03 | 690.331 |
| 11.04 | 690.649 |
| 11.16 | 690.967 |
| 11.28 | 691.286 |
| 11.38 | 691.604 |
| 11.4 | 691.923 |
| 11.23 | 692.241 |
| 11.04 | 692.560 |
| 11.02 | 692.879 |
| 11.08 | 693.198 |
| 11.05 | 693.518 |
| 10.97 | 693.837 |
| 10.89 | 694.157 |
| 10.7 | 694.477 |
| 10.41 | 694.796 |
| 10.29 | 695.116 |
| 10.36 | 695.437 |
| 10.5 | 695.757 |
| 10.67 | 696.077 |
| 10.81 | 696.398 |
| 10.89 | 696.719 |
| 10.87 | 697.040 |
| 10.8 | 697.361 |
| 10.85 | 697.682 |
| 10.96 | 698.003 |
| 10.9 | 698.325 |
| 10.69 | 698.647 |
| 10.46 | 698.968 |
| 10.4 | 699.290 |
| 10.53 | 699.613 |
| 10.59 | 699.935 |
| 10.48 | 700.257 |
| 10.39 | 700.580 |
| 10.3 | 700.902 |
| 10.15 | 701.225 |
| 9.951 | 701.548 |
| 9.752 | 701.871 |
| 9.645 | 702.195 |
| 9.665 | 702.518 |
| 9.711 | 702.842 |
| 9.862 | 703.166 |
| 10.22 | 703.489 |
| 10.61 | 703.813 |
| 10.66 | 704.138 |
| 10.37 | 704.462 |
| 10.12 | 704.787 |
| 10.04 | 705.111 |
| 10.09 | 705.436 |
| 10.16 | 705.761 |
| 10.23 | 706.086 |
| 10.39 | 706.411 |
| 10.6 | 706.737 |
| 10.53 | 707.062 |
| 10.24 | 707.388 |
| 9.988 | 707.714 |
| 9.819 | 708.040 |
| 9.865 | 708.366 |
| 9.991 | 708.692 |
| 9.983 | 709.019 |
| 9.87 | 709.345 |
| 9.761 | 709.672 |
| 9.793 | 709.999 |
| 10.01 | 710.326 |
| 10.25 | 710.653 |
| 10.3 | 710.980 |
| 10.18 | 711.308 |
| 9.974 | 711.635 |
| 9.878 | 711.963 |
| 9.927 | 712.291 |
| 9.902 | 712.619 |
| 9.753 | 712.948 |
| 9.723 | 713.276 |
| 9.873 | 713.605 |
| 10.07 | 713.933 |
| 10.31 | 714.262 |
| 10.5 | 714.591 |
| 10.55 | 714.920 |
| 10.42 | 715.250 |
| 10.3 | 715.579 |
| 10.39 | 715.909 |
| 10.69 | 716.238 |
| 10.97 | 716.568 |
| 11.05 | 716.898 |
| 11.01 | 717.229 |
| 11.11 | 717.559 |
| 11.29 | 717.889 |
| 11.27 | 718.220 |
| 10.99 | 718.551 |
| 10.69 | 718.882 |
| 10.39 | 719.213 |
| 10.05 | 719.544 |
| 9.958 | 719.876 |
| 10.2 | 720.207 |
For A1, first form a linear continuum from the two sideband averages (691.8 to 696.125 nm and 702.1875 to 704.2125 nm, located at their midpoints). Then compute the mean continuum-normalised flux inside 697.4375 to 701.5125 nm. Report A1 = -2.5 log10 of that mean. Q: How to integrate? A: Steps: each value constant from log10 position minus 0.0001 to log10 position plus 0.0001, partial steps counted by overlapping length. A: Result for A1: -0.018 mag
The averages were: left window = 10.8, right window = 10.1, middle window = 10.5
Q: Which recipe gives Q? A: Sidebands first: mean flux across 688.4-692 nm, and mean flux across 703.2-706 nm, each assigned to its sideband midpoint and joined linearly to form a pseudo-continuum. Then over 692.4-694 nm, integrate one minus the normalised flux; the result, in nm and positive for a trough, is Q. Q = 0.01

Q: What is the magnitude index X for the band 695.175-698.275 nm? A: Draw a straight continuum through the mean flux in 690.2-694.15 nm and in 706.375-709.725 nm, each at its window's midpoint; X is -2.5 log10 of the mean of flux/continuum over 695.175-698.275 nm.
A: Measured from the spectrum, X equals 0.01 mag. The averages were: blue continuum 11.1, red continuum 10.1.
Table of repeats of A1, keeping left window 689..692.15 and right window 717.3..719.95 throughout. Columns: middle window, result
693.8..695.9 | 0.06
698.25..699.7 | 0.05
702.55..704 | 0.10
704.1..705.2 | 0.08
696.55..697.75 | 0.03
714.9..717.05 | 0.02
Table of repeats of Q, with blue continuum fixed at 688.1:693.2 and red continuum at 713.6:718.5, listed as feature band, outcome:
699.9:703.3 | 0.30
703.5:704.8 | 0.06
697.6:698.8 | 0.03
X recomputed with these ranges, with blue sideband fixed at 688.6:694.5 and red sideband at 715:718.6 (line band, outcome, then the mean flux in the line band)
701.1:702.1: 0.12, 9.92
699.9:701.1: 0.07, 10.4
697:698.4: 0.02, 10.9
